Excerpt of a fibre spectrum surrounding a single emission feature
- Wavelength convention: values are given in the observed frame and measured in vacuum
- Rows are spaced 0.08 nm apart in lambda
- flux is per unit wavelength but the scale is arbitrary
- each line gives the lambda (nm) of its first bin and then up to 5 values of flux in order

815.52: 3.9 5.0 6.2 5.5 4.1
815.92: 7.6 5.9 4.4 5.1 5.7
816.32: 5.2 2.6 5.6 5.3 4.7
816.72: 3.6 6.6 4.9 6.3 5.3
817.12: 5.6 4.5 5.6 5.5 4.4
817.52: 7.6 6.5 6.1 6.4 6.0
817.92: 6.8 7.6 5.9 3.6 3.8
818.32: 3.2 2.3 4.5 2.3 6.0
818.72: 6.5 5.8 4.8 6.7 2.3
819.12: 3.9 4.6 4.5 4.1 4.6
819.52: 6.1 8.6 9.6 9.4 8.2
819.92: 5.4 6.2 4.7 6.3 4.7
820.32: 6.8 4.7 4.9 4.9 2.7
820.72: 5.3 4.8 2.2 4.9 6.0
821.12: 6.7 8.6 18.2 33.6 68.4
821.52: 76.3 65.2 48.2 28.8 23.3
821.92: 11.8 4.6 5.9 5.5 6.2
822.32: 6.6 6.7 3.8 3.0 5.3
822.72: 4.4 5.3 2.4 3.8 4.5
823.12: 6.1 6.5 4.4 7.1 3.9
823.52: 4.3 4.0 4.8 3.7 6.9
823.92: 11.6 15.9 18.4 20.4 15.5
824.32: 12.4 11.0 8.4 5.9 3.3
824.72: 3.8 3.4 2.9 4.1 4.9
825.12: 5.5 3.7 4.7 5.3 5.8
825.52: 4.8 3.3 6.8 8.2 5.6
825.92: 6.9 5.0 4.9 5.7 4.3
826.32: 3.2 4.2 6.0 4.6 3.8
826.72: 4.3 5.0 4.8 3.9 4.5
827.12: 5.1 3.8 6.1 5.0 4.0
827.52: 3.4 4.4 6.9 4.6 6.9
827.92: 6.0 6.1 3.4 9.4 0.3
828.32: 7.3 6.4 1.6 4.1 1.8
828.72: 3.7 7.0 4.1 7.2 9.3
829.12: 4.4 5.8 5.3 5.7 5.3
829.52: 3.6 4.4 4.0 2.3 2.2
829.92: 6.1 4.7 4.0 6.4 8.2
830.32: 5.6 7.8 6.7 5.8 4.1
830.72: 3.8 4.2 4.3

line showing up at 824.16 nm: [N II]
